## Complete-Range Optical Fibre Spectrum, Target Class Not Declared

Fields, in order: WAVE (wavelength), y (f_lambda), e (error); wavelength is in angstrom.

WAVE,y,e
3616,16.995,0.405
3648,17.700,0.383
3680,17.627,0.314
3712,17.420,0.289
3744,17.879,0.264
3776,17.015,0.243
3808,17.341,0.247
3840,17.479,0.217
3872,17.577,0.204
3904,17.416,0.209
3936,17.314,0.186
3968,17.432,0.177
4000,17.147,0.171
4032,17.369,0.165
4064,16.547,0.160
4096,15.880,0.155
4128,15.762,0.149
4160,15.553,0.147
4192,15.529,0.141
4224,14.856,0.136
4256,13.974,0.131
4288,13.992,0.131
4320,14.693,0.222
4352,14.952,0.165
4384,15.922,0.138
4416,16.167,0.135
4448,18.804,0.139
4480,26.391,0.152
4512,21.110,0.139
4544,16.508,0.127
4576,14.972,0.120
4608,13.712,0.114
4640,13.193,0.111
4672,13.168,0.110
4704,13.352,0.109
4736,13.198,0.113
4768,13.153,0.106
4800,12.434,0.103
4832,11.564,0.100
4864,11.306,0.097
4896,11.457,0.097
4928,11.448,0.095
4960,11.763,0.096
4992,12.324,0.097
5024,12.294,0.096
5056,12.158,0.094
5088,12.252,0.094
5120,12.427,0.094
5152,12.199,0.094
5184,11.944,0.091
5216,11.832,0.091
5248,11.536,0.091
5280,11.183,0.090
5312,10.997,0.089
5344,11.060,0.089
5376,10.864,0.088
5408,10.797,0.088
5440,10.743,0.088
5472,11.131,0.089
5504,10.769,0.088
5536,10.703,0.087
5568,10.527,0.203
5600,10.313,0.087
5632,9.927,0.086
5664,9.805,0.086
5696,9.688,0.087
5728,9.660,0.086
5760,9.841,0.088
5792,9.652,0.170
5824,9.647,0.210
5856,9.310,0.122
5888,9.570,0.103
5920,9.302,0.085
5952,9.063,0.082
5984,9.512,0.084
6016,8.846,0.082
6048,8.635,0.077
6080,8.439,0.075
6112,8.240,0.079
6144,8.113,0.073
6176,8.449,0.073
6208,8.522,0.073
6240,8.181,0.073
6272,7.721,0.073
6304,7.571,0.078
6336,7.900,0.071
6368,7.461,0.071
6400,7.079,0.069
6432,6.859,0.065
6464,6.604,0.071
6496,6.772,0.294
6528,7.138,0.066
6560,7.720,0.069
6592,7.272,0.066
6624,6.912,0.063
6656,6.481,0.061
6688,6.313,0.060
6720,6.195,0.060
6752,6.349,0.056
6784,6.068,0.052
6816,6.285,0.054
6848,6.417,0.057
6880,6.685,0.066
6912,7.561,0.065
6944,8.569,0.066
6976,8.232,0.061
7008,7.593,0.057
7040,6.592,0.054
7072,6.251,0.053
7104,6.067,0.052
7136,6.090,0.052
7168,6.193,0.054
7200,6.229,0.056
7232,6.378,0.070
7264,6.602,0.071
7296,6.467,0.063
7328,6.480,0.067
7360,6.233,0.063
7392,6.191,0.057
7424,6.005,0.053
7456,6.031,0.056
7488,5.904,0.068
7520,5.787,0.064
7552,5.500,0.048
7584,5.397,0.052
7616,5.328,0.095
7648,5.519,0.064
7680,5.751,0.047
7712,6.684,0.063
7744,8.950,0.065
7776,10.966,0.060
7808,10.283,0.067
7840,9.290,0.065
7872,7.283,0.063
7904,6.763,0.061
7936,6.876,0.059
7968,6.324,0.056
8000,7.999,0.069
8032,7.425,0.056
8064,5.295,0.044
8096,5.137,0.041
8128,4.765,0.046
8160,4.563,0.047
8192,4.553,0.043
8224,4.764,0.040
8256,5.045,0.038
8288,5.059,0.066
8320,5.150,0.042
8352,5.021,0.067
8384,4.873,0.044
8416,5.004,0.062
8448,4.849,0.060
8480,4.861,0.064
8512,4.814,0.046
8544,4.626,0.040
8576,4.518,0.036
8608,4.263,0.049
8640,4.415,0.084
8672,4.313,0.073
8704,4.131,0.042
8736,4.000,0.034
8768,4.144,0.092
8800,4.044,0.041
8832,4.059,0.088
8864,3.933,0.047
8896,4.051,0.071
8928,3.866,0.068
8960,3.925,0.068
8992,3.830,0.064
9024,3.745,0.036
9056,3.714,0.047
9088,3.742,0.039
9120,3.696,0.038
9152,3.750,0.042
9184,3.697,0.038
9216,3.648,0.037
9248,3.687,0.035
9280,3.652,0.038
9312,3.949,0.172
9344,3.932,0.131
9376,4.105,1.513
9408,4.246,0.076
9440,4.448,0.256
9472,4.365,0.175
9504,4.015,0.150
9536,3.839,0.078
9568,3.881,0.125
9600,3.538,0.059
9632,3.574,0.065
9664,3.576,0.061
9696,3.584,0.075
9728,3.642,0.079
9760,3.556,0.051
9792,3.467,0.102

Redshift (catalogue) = 0.601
